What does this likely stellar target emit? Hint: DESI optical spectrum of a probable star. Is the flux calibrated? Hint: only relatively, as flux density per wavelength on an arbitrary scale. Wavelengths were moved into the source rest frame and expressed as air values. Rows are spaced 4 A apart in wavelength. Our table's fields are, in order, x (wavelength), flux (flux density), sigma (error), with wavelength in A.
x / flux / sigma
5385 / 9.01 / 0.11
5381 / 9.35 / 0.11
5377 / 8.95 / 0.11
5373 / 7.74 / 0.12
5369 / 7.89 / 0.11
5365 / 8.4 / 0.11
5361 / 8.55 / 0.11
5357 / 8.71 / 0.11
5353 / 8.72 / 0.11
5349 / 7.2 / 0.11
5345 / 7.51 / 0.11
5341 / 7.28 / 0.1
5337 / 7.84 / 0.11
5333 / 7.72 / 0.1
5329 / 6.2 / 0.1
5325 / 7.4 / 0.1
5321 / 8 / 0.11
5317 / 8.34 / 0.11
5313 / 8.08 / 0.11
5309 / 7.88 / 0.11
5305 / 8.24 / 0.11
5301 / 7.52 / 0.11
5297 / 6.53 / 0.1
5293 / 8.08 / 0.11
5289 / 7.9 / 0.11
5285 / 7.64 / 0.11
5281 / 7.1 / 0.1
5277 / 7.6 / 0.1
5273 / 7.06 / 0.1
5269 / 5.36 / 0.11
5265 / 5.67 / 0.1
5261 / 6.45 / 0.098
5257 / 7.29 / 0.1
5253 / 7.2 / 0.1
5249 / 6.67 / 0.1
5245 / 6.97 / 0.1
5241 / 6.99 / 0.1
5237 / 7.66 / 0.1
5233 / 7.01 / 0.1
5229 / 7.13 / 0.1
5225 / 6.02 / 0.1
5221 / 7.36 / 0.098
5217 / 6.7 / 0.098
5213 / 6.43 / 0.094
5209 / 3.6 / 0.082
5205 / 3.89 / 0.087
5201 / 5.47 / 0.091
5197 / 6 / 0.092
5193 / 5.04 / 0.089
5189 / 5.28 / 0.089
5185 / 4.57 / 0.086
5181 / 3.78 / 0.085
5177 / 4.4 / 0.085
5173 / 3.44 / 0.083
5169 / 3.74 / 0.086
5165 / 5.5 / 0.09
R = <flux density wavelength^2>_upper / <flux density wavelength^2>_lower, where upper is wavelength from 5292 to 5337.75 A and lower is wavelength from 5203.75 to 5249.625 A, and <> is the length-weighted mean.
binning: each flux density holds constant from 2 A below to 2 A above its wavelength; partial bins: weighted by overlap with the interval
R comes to 1.23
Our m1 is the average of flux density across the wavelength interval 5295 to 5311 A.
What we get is 7.54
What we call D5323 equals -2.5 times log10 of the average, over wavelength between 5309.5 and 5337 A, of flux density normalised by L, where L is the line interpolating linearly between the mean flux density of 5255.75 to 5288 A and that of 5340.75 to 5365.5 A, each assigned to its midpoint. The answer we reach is -0.01 mag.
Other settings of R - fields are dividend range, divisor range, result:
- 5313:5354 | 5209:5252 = 1.17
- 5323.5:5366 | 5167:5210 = 1.83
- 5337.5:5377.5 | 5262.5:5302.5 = 1.18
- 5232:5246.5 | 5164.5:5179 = 1.78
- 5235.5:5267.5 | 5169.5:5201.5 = 1.50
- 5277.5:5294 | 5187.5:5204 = 1.48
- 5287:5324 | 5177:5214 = 1.69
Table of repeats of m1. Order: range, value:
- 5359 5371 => 8.28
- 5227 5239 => 7.27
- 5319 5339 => 7.43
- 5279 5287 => 7.37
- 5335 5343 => 7.56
